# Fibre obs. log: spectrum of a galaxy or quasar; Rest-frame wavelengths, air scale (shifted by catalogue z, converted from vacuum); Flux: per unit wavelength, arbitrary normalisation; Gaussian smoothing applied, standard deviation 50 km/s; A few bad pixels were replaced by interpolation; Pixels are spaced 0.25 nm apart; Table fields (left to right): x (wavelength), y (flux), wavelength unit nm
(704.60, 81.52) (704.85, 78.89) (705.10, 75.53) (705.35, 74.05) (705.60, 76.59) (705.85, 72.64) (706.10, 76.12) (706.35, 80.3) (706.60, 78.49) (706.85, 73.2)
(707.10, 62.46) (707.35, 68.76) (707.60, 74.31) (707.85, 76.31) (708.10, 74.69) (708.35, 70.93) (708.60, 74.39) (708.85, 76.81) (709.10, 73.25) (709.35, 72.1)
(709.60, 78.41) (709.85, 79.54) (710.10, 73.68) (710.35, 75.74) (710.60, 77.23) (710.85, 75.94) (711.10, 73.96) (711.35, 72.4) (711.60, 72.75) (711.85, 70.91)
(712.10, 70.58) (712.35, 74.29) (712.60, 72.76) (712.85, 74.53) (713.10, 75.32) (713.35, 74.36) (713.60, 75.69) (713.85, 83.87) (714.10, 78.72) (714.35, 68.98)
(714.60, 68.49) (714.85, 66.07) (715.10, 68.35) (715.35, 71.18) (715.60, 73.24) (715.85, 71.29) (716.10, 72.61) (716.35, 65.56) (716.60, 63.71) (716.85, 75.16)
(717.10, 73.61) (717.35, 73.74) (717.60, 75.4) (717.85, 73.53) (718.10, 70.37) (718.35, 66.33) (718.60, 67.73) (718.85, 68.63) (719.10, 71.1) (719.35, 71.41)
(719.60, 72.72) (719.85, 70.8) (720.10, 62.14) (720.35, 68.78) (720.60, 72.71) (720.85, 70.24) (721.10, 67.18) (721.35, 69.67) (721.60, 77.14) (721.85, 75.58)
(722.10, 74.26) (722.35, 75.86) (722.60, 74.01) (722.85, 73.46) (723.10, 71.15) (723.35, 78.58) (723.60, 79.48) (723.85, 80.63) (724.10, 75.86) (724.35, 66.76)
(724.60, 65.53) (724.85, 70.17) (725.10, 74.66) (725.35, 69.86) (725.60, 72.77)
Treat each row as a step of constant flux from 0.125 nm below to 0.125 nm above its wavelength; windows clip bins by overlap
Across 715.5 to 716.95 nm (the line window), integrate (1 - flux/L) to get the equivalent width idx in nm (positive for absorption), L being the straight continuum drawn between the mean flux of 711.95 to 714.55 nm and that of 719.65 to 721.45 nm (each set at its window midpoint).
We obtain 0.04 nm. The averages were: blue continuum 74.7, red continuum 68.9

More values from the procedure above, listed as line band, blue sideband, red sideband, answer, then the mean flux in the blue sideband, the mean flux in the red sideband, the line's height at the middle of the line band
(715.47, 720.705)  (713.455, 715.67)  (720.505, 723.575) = 0.19 nm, 72.7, 73.5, 73.1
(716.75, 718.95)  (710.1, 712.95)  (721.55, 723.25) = 0.08 nm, 73.7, 74.4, 74.1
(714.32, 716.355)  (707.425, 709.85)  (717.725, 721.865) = 0.06 nm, 74.7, 70.2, 72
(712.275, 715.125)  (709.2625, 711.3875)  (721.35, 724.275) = 0.08 nm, 75.6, 75.6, 75.6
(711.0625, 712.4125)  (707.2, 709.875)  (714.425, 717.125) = 0.00 nm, 74.2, 69.8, 72.2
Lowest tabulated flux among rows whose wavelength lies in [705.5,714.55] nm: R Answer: 62.46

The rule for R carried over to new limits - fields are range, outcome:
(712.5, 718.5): 63.71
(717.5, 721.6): 62.14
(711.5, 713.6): 70.58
